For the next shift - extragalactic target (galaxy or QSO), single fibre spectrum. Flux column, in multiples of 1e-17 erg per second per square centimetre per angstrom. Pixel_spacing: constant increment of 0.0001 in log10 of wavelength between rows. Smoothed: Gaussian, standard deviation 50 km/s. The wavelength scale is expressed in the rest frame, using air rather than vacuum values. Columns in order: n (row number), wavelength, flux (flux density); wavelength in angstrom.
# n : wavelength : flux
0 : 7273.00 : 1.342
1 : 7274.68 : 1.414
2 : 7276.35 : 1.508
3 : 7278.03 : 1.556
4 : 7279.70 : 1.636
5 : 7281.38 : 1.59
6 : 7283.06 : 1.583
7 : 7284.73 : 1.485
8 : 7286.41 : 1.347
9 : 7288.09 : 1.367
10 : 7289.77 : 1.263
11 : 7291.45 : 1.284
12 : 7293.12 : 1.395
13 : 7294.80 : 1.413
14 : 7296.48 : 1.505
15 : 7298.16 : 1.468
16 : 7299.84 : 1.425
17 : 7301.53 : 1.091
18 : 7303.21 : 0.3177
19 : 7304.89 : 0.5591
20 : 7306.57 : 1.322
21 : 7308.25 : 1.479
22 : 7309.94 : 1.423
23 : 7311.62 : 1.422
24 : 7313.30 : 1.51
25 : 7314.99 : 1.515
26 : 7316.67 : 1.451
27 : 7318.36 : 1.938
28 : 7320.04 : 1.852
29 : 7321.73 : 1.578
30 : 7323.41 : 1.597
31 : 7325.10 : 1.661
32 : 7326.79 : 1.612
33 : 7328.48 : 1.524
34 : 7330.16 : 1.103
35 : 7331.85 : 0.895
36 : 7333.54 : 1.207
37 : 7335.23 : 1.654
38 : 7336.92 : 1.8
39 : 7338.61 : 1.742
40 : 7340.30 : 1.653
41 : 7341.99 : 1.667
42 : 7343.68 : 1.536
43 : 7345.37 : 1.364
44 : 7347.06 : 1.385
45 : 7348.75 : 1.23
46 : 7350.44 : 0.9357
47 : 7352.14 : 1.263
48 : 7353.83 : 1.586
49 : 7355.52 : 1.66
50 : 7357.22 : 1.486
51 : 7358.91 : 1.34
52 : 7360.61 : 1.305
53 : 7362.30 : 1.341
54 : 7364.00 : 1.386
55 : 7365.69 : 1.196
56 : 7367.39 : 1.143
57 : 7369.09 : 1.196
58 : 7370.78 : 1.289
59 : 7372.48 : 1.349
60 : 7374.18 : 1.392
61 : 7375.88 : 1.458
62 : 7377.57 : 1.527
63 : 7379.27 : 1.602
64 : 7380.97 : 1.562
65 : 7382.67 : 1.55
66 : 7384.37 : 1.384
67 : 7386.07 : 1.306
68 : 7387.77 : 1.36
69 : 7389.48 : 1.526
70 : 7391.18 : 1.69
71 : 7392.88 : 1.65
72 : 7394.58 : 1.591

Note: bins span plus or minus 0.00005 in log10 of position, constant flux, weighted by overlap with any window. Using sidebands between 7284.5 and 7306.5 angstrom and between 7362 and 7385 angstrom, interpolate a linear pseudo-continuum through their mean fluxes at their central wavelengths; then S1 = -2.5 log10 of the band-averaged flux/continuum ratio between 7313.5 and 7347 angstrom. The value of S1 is -0.19 mag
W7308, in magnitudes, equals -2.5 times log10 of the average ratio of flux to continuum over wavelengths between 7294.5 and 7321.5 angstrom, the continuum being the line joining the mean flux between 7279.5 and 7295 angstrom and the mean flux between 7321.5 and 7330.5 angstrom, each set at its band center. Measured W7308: 0.097 mag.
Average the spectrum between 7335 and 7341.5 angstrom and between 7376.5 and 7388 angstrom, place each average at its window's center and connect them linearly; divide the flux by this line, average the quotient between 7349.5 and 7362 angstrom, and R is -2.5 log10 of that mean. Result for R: 0.185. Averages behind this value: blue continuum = 1.72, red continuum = 1.48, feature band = 1.37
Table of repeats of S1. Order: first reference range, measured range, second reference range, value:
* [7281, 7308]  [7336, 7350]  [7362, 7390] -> -0.14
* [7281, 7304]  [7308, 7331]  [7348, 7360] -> -0.16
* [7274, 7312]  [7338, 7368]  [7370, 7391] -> 0.01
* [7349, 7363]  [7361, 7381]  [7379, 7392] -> 0.05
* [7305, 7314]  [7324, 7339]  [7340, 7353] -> -0.07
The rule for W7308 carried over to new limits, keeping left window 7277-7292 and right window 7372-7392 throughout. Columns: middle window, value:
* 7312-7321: -0.122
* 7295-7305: 0.290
